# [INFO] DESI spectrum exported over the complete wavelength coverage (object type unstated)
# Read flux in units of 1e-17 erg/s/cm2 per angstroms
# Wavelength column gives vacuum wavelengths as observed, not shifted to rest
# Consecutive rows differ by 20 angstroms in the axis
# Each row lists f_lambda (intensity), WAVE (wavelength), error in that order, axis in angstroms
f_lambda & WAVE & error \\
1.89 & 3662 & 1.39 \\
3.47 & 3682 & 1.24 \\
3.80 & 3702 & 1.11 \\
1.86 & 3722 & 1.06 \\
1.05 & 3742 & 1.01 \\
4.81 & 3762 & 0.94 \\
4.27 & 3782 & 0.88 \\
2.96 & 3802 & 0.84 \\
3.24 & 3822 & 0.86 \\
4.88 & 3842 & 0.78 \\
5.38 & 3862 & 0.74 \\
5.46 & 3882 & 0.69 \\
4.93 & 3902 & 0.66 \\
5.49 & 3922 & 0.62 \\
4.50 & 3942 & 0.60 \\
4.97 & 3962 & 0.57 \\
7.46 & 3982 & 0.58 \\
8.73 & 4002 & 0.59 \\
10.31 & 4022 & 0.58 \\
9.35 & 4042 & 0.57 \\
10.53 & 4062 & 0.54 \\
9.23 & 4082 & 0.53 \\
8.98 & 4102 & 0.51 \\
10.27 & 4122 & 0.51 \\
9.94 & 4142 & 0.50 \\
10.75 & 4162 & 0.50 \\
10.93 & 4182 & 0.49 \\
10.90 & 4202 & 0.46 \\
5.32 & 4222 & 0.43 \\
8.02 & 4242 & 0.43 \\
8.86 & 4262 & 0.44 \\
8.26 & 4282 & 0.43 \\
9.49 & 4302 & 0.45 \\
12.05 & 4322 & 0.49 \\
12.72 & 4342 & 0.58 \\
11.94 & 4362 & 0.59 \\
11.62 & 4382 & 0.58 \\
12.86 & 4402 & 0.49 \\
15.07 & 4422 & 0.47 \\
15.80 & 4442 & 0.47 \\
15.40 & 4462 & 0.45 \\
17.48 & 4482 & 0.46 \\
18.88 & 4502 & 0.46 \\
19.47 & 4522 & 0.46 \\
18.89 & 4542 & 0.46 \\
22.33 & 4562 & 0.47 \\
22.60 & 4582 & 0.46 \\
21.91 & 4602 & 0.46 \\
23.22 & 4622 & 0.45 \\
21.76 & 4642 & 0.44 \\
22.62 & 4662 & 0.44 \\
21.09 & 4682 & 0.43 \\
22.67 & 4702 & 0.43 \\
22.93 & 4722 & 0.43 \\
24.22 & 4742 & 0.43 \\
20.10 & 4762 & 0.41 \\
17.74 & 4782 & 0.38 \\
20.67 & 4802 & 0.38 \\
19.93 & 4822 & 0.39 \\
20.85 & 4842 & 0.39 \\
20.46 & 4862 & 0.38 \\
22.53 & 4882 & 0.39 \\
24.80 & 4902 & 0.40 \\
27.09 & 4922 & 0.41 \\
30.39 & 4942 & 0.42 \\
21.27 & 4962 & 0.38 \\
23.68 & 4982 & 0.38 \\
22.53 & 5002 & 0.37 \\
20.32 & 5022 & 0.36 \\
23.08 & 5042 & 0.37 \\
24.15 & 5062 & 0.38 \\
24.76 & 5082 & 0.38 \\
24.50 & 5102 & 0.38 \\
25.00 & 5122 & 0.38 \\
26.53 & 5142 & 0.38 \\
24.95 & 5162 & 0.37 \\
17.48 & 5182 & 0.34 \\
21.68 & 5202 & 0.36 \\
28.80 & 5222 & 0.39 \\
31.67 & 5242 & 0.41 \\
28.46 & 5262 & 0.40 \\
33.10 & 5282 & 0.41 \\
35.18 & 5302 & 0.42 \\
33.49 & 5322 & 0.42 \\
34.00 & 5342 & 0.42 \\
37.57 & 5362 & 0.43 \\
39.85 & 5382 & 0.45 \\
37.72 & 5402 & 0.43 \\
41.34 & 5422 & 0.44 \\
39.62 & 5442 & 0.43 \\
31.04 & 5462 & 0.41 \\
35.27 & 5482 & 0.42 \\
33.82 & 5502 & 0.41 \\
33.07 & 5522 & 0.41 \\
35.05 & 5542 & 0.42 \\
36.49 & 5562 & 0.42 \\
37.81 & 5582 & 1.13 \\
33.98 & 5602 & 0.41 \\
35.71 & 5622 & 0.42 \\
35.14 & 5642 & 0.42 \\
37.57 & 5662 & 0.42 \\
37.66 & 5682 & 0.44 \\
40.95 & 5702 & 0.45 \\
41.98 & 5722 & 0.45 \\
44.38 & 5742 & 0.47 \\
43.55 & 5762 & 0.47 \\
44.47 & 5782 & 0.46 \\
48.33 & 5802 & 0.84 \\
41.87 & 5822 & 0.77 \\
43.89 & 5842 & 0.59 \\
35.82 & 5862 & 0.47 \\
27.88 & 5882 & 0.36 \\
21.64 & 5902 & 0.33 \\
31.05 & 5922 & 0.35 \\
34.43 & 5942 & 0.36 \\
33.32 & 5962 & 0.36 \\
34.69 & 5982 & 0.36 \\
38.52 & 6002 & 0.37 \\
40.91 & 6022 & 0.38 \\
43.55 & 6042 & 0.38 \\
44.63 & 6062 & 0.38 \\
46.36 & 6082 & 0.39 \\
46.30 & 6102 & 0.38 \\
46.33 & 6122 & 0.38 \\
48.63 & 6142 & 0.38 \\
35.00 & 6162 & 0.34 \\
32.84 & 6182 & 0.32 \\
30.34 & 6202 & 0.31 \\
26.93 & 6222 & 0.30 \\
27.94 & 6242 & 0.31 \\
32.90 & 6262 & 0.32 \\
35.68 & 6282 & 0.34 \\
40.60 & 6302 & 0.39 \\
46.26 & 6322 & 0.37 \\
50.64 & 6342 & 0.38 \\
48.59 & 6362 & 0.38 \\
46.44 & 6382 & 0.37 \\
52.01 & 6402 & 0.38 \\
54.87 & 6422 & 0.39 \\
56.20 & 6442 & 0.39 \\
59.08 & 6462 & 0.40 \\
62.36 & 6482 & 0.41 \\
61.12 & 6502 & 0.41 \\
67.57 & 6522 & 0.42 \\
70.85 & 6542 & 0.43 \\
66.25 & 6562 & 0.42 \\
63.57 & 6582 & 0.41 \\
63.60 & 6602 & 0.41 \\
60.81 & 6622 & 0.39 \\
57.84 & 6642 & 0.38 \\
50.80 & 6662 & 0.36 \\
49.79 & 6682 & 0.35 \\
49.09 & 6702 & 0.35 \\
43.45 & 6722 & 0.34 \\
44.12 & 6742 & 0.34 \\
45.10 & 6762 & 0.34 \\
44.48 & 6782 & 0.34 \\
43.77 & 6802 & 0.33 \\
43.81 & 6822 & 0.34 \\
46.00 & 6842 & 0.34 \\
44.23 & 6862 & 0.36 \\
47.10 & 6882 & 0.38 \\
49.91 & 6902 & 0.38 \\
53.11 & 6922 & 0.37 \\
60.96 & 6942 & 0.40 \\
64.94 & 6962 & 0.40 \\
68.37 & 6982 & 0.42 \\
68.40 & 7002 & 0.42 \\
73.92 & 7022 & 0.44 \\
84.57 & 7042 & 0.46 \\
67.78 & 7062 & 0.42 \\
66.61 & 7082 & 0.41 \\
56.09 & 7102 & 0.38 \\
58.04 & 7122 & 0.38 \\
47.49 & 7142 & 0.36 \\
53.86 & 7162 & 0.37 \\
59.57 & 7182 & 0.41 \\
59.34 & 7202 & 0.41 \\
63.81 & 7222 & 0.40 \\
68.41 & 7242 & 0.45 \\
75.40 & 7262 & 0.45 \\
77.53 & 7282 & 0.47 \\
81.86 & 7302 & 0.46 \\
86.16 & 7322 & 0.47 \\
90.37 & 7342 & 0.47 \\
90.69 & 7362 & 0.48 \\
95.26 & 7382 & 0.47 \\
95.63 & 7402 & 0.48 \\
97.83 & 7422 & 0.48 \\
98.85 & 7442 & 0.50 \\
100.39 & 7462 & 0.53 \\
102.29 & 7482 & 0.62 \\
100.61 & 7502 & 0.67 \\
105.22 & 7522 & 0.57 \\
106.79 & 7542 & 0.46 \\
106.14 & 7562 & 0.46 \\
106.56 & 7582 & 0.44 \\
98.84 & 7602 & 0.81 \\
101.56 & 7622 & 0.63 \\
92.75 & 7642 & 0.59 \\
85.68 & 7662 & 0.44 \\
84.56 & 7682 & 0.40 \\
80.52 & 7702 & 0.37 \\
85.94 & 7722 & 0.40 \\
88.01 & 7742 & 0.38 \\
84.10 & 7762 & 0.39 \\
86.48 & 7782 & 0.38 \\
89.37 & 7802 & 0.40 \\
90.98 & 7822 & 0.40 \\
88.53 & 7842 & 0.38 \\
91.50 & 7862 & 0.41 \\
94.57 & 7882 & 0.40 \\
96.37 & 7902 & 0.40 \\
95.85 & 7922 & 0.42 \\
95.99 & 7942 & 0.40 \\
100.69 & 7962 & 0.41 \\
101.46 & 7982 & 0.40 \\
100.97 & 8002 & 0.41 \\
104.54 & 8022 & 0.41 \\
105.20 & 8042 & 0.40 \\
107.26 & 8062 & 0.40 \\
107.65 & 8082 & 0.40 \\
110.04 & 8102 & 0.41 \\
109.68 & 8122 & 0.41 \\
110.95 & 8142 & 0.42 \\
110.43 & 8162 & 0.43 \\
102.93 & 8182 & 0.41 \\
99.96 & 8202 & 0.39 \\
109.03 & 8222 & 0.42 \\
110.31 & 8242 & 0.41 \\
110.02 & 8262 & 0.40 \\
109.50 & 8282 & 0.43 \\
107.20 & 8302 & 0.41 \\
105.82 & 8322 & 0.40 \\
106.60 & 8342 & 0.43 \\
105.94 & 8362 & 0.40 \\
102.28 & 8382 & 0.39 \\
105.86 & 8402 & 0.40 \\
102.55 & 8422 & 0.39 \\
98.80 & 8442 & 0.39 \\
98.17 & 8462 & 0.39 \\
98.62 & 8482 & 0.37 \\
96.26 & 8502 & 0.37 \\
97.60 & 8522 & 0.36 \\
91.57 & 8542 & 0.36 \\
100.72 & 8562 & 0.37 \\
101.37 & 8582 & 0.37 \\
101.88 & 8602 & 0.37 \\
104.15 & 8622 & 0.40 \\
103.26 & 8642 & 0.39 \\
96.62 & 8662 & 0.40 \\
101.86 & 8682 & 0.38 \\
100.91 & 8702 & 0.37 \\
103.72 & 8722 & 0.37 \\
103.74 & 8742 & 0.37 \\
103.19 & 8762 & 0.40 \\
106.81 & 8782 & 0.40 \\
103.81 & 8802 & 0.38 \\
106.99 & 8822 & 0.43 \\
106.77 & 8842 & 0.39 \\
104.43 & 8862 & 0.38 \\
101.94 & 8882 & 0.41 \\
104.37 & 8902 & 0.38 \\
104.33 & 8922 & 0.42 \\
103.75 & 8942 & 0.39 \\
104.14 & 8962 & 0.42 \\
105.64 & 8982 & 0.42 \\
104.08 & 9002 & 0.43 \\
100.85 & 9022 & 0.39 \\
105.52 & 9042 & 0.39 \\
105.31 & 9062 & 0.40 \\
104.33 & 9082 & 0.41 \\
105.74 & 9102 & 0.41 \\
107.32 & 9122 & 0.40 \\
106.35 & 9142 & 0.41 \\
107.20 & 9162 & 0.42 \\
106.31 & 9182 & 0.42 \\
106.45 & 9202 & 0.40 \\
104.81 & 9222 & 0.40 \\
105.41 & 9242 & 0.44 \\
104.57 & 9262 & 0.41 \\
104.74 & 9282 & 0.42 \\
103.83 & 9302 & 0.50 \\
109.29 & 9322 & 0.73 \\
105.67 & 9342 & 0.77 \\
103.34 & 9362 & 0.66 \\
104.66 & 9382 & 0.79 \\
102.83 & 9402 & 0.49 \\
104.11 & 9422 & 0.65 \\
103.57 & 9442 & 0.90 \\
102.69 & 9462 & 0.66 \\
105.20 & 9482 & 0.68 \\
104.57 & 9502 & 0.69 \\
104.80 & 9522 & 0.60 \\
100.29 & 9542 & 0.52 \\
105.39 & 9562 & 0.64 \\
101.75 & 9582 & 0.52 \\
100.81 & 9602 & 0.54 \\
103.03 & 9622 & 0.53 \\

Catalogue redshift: 0.000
